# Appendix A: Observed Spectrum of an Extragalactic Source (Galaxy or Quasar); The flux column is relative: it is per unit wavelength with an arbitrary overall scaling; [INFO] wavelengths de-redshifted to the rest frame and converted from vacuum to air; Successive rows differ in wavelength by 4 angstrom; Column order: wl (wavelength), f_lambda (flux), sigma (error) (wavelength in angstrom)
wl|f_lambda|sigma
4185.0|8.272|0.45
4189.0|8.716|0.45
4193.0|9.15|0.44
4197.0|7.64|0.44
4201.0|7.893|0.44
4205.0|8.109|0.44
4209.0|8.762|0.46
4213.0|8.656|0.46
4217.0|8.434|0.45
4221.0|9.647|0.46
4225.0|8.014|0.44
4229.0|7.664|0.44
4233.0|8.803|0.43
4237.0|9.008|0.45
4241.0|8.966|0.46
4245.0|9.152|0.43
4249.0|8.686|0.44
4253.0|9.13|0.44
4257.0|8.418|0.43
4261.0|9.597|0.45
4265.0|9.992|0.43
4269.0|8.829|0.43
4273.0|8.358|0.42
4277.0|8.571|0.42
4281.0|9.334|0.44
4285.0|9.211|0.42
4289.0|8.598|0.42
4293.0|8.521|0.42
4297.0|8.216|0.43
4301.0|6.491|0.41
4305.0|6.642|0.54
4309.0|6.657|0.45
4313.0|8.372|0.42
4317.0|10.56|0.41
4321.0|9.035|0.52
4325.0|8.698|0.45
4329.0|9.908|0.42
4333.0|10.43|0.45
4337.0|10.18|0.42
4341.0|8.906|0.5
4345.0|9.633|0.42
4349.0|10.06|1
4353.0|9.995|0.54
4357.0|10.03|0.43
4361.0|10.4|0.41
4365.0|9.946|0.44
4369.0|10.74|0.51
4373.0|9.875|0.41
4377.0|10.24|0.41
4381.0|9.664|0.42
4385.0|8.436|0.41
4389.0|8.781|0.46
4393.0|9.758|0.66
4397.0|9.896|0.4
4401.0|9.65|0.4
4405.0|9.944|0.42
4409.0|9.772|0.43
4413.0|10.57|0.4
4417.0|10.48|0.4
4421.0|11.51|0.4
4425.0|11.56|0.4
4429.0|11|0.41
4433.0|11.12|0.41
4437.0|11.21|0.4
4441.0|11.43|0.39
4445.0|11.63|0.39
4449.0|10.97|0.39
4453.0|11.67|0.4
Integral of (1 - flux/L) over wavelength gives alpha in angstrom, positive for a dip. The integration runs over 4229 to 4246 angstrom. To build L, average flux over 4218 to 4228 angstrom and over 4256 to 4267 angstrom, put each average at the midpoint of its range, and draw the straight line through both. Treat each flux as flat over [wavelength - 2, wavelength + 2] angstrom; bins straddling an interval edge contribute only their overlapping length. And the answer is 0.27 angstrom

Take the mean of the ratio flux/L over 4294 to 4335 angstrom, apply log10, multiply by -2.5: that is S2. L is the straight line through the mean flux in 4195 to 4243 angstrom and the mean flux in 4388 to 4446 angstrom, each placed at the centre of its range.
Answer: 0.12 mag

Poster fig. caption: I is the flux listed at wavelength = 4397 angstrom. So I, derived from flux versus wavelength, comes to 9.896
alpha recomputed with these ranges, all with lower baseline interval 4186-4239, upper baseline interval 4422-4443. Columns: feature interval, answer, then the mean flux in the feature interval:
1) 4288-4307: 3.8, 7.65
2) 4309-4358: 2.5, 9.52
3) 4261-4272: -0.2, 9.35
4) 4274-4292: 1.0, 8.87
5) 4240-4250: -0.1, 8.96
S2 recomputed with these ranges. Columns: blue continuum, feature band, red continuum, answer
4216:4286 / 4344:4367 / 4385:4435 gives -0.026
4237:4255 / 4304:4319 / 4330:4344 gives 0.177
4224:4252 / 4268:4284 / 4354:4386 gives 0.029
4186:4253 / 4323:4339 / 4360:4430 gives -0.028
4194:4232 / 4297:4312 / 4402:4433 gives 0.330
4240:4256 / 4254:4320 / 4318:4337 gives 0.090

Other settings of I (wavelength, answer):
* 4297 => 8.216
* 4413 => 10.57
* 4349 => 10.06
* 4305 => 6.642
